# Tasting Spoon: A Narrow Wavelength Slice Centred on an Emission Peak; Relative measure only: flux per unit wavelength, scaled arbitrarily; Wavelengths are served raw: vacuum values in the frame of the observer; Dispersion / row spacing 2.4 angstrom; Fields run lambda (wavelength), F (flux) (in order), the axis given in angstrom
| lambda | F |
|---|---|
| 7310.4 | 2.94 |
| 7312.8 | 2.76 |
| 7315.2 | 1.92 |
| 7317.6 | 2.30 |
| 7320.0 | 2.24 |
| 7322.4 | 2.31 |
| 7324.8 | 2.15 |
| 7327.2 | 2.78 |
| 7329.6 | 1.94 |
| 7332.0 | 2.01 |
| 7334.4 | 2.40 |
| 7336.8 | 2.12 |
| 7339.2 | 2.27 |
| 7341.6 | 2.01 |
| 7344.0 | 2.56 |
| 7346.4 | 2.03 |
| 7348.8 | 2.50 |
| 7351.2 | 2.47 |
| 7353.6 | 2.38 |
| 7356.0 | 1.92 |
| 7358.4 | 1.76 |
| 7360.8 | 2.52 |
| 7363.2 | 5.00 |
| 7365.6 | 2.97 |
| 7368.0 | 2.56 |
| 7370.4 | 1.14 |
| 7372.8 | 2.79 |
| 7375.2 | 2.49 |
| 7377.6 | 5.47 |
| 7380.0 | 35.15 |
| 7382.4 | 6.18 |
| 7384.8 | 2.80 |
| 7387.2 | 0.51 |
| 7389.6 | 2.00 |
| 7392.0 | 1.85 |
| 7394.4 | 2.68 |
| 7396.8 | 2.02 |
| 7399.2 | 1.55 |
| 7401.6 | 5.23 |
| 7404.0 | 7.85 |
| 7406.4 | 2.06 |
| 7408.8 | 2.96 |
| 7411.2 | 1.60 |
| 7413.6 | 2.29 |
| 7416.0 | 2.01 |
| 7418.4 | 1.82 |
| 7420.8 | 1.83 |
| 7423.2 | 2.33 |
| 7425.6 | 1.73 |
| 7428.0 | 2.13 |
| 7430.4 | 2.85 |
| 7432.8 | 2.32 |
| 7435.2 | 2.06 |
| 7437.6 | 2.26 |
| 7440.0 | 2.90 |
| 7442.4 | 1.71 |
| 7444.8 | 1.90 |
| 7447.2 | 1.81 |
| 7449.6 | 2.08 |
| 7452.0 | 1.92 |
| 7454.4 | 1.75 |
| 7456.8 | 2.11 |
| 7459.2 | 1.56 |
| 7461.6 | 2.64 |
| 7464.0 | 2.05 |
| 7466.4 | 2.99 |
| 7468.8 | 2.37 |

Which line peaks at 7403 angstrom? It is [N II]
